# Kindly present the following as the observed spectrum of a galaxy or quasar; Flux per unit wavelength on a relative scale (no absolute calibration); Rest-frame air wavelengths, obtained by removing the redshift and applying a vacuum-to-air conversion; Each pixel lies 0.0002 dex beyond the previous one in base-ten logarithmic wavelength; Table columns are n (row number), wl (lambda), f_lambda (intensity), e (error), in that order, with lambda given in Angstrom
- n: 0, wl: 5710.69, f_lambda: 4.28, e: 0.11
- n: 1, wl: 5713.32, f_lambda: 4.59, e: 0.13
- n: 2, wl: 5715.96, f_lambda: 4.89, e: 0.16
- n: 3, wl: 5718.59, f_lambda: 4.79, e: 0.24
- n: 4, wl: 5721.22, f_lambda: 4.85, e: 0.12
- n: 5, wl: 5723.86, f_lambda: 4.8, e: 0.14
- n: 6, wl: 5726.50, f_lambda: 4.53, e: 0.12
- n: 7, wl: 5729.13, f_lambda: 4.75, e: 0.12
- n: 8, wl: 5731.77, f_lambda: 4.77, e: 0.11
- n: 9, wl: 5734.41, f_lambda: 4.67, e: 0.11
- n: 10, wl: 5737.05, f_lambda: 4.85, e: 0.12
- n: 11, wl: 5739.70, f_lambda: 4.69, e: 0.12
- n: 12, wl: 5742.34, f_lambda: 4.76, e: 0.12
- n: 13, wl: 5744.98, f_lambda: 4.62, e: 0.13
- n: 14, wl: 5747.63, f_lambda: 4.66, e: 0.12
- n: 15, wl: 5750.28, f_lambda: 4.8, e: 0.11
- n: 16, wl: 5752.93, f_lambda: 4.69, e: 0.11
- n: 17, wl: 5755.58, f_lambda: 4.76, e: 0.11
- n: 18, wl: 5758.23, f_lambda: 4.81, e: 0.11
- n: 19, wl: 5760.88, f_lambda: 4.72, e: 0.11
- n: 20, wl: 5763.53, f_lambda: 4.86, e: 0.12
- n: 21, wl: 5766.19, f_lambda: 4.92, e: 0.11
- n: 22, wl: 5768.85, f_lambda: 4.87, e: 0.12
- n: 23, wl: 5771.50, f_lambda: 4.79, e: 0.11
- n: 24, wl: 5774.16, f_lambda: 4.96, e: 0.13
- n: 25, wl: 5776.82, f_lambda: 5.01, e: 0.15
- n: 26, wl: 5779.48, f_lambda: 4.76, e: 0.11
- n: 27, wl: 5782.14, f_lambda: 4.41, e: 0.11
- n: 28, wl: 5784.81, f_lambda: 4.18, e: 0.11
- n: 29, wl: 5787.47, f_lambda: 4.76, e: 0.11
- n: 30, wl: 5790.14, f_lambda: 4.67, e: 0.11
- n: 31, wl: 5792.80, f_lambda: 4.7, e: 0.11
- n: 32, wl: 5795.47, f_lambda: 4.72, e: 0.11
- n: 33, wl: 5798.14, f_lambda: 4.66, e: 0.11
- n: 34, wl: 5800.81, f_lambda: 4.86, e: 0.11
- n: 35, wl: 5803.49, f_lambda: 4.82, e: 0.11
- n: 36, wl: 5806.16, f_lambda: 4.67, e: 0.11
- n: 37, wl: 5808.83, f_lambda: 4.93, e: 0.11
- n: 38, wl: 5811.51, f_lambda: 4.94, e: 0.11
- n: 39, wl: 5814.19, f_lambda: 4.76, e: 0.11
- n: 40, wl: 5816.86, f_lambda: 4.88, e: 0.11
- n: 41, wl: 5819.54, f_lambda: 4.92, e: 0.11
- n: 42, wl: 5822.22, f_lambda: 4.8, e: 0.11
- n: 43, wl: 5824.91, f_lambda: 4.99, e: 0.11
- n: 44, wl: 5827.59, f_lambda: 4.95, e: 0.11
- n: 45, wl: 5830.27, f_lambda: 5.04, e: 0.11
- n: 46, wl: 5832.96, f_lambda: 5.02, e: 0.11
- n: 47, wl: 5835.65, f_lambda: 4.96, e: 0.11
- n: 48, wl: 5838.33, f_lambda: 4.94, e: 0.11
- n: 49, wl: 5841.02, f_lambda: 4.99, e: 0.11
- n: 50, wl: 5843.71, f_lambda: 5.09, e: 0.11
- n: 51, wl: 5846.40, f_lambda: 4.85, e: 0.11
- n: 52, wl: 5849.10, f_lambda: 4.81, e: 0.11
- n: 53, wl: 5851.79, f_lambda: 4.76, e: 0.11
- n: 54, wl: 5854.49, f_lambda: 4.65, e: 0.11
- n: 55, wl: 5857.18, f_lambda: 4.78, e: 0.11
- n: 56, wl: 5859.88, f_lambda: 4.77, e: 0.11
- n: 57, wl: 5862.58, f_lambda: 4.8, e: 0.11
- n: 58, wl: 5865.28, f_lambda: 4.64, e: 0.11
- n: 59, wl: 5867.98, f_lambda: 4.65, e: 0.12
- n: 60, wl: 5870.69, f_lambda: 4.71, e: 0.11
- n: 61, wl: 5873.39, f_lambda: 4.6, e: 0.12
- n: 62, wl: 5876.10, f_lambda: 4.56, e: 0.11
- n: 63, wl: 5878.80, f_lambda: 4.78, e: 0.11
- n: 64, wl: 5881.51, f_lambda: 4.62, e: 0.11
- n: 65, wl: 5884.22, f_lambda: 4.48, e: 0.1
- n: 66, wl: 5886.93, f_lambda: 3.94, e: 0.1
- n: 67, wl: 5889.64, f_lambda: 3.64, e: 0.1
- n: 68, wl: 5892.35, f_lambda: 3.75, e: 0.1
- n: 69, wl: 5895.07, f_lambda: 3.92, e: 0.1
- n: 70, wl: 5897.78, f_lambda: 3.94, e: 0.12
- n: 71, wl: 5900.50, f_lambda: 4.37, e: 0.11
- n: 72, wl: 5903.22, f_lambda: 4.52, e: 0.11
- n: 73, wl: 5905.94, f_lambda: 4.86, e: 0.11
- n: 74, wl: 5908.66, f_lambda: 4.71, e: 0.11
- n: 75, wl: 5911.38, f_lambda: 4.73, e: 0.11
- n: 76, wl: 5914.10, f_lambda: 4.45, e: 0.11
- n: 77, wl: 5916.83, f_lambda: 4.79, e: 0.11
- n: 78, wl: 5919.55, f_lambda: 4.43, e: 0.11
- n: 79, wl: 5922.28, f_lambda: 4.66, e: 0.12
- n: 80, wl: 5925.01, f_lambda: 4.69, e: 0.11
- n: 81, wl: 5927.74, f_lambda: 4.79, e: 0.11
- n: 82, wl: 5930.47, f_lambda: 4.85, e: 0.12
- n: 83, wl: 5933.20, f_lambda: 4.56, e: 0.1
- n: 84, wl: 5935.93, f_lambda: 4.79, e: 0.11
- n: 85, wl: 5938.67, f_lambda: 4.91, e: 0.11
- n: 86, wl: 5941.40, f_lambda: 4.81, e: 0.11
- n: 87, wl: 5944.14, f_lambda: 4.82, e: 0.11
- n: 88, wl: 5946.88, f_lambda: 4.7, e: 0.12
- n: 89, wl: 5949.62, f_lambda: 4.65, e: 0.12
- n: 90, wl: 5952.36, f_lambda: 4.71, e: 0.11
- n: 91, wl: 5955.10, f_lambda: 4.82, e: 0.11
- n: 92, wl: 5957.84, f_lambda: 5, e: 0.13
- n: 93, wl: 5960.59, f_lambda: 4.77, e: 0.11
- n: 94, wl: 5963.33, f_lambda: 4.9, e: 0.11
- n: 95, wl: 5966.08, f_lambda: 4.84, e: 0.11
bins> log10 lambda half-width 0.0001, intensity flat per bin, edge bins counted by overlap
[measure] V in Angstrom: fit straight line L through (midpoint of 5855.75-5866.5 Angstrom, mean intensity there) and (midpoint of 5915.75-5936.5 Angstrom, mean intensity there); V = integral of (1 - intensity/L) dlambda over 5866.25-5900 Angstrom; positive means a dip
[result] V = 3.0 Angstrom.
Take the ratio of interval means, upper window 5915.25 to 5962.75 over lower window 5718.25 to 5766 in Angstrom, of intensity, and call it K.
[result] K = 1.00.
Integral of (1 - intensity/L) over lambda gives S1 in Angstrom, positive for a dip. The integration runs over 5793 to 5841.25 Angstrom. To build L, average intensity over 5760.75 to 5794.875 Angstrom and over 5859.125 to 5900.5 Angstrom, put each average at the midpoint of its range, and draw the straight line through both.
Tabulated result -2.9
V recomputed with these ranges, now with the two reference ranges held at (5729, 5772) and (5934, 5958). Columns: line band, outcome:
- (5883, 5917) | 3.4 Angstrom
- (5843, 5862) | -0.1 Angstrom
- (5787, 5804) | 0.1 Angstrom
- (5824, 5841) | -0.7 Angstrom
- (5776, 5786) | 0.4 Angstrom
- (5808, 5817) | -0.2 Angstrom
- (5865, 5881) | 0.4 Angstrom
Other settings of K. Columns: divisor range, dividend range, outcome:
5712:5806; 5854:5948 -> 0.96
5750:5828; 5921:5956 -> 0.99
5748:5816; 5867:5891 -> 0.93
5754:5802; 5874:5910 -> 0.91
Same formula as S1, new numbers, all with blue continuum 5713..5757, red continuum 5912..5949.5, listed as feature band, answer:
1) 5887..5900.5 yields 2.4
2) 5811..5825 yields -0.4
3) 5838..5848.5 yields -0.5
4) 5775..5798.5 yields 0.4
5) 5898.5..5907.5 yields 0.3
